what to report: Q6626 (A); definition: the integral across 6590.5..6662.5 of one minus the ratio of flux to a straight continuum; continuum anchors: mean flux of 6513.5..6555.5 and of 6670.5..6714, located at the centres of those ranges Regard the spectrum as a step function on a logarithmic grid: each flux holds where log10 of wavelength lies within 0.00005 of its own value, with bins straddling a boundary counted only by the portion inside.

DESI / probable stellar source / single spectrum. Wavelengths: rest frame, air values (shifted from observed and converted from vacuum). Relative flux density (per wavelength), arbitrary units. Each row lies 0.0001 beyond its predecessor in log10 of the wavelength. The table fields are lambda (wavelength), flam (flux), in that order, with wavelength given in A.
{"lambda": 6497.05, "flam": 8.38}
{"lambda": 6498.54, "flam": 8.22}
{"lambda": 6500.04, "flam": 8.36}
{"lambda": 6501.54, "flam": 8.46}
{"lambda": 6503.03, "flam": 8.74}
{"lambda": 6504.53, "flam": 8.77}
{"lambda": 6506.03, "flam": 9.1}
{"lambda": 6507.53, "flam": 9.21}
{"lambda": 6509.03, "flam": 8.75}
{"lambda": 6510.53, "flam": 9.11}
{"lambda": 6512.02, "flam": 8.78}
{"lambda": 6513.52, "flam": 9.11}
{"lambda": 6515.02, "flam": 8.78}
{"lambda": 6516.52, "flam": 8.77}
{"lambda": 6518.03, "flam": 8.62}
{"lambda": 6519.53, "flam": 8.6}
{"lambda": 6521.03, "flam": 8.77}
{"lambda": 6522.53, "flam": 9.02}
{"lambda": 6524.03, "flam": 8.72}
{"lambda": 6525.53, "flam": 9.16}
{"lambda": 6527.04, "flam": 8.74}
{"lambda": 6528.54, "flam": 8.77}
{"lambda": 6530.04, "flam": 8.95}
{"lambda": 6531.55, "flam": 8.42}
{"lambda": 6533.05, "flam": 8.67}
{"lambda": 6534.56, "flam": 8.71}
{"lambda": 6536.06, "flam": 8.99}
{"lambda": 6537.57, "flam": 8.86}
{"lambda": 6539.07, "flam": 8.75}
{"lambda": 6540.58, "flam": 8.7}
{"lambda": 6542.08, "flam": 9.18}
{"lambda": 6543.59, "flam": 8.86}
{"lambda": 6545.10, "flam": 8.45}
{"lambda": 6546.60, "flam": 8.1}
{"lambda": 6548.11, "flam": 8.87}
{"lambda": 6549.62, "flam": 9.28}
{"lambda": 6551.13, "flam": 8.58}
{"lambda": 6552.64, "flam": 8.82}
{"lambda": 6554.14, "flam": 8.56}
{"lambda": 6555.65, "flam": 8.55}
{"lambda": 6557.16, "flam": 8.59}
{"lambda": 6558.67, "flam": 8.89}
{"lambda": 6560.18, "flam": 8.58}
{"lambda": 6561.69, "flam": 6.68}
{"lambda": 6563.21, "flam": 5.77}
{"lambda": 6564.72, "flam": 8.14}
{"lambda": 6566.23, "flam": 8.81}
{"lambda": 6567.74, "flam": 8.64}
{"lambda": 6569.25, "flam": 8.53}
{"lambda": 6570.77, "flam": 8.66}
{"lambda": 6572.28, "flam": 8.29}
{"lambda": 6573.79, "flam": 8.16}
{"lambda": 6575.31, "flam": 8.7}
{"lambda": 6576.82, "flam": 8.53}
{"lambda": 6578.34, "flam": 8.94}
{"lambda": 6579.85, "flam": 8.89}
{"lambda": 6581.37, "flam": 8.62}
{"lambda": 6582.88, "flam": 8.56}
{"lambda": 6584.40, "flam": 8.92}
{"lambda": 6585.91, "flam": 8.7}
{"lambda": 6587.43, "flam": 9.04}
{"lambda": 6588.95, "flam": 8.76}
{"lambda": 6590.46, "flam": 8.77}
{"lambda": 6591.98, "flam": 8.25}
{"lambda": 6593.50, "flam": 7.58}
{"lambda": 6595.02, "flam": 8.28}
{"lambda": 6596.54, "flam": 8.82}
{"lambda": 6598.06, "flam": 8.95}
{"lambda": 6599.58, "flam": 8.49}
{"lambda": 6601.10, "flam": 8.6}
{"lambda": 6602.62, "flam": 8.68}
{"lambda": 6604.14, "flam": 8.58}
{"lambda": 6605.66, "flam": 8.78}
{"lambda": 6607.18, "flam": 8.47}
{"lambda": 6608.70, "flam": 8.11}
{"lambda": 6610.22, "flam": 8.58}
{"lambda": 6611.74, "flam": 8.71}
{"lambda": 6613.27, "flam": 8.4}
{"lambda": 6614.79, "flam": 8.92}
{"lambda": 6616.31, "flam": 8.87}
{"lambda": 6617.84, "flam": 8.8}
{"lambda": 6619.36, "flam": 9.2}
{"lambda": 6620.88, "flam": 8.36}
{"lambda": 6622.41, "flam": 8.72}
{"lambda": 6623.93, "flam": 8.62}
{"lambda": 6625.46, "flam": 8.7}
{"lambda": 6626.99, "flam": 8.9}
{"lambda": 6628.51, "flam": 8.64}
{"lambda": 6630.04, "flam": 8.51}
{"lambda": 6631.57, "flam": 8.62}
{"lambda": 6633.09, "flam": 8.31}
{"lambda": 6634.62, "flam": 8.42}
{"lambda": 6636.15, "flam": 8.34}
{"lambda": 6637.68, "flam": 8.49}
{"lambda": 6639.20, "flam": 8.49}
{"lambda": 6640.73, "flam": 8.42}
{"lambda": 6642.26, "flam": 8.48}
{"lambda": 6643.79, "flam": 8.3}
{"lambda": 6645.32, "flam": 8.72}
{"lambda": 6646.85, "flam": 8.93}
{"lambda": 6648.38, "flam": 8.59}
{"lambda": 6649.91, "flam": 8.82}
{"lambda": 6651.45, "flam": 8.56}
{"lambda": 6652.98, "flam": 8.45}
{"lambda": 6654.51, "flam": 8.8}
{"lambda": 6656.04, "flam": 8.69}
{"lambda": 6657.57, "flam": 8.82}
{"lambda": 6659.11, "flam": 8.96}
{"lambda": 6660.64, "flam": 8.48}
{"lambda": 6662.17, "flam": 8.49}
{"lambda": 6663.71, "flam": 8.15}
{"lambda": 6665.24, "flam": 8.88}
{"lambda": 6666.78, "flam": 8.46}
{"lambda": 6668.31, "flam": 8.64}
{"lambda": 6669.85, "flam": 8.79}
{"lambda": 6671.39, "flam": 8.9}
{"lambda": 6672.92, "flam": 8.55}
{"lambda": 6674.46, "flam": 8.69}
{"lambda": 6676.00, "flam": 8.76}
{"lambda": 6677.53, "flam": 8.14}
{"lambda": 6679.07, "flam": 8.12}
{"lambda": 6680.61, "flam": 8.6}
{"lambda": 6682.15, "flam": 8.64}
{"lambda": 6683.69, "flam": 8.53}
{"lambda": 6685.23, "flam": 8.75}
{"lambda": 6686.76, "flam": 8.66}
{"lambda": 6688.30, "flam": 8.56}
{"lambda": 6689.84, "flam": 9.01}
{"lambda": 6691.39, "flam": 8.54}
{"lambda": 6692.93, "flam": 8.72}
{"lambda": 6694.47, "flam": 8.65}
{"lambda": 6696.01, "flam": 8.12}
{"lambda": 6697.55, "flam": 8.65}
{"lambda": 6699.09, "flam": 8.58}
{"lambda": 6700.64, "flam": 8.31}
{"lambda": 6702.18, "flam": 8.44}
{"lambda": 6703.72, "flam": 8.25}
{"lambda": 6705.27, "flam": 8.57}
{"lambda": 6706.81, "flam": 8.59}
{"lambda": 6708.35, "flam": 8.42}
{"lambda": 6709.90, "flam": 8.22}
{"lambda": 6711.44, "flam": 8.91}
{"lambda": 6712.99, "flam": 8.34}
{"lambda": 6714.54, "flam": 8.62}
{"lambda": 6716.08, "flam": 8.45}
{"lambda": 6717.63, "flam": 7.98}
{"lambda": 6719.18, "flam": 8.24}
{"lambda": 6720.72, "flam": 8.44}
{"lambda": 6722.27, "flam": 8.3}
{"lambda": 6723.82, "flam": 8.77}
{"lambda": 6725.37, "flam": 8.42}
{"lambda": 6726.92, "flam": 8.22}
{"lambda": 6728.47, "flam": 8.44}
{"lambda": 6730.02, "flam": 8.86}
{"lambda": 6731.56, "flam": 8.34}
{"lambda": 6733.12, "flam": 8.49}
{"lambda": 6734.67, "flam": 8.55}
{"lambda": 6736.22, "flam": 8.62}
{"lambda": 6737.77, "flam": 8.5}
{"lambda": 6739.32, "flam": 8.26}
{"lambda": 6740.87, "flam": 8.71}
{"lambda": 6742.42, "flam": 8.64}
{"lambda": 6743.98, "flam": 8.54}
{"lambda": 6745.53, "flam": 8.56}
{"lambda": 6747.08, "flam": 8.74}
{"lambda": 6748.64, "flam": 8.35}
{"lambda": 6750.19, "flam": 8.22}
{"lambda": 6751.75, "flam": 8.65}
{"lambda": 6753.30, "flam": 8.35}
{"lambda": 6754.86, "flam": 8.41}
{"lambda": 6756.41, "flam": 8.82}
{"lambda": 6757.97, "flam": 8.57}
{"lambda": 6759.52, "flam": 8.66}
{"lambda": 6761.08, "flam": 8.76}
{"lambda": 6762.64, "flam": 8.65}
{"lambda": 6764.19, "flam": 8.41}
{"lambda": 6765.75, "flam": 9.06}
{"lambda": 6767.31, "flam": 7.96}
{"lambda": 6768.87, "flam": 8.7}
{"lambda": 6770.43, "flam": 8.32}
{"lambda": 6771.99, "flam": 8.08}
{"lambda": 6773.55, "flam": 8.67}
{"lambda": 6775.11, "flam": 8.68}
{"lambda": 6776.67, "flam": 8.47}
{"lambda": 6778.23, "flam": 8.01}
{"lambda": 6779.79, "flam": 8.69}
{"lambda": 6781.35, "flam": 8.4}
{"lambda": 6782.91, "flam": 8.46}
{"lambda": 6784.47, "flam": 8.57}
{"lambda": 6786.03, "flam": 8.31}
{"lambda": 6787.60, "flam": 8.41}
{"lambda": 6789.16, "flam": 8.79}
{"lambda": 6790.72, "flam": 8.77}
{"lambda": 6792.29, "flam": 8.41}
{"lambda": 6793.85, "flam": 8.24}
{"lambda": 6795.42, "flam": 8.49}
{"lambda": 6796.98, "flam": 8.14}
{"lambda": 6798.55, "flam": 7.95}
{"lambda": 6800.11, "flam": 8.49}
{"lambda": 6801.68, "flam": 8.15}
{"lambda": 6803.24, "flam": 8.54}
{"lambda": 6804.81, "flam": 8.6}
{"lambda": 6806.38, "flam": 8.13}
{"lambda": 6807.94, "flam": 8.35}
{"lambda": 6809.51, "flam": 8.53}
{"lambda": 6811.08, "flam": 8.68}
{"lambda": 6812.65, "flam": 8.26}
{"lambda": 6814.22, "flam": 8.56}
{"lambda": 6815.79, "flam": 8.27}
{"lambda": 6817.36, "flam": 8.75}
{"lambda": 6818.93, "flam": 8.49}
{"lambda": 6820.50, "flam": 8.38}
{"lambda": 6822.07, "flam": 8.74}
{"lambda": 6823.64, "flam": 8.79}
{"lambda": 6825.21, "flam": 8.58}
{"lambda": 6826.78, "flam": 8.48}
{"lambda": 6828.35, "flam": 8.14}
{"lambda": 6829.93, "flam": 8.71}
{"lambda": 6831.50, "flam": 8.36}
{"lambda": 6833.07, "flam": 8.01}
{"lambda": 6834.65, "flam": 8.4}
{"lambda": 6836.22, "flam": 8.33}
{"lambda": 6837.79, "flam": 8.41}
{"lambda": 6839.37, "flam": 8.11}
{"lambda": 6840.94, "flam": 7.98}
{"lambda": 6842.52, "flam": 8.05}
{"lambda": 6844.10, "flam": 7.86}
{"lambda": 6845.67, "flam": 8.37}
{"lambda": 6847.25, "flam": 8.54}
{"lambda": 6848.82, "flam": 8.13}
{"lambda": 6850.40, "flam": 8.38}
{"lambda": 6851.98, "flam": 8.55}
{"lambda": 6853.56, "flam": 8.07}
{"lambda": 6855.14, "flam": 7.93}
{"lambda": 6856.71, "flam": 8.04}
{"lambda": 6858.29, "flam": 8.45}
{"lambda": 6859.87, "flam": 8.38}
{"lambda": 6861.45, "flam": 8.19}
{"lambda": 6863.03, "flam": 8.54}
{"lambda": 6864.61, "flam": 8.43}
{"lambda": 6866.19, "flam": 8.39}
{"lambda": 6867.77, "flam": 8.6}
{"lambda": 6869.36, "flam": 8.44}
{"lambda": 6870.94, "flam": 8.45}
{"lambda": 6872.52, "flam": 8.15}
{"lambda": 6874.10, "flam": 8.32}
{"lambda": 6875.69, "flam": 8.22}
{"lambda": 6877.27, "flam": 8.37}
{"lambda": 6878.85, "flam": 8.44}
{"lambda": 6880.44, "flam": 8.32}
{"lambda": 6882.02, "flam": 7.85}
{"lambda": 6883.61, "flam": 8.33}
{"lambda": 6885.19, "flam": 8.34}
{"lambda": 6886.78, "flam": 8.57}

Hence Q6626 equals 0.4 A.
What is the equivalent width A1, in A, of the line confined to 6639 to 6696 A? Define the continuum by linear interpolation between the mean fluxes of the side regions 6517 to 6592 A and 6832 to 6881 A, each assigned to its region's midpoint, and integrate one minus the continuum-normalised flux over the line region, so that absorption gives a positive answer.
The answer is -0.8 A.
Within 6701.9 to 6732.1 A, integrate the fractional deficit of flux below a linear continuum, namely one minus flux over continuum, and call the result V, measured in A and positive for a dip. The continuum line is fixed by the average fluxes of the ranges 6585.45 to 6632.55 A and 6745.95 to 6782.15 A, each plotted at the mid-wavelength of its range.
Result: 0.4 A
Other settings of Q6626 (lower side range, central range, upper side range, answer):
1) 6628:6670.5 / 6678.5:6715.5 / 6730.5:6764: 0.1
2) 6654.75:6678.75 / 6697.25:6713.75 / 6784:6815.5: 0.2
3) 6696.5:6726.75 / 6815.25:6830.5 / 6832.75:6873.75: -0.4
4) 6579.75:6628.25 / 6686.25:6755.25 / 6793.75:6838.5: 0.2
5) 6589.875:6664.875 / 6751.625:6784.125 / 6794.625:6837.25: -0.2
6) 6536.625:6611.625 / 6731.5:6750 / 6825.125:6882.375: -0.3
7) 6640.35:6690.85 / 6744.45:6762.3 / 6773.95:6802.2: -0.2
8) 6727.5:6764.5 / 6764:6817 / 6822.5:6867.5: 0.1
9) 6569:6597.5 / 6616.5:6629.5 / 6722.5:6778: -0.3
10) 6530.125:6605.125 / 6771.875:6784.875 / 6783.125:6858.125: -0.1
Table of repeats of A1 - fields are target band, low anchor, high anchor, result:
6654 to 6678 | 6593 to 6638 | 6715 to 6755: -0.3 A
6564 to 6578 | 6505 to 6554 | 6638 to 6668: 0.4 A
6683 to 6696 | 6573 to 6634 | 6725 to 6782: -0.1 A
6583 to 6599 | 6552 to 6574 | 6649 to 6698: -0.5 A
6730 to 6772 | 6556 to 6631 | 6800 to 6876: -0.6 A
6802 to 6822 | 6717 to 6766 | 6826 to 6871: -0.2 A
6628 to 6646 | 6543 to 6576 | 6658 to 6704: 0.1 A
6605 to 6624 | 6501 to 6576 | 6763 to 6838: -0.2 A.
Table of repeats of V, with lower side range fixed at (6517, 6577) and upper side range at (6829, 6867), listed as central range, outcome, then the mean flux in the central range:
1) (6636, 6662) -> -0.4 A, 8.61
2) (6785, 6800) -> -0.1 A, 8.4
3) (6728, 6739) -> -0.2 A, 8.54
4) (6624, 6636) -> -0.1 A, 8.57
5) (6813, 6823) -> -0.3 A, 8.52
